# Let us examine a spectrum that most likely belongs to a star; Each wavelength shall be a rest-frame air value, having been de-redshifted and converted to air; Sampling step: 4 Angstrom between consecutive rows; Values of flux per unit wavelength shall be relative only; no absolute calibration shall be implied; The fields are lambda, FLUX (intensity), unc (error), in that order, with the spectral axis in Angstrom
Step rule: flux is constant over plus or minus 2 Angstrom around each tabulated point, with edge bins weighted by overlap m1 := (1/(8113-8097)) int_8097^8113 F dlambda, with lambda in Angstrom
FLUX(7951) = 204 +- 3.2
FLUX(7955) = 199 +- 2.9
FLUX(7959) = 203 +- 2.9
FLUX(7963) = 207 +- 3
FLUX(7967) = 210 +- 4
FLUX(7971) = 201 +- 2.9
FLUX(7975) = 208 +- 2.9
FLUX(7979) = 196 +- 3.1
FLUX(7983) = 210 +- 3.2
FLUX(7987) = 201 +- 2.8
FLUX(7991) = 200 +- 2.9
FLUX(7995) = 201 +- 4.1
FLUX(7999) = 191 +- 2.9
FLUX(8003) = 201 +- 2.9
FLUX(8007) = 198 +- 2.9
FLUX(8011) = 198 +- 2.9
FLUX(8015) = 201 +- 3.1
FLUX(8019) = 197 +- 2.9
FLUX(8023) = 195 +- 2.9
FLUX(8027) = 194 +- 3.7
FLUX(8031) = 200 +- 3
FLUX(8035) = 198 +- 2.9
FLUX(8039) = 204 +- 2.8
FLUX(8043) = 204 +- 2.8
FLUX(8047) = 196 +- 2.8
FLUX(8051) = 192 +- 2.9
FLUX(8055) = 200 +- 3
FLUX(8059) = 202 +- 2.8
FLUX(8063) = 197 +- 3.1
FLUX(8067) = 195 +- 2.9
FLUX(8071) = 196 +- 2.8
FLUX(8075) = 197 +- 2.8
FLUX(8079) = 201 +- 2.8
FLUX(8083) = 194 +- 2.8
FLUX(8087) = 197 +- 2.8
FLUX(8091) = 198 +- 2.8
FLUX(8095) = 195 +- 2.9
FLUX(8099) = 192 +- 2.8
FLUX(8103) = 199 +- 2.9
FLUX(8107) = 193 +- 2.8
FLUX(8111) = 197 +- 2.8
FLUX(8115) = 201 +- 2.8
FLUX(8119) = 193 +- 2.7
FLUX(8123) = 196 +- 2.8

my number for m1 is 195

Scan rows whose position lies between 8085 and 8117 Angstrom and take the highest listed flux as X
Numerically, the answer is 201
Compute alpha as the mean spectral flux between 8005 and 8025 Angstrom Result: 198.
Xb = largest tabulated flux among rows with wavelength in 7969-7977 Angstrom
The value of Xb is 208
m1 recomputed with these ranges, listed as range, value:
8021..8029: 194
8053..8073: 198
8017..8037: 197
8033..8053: 199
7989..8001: 197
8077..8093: 198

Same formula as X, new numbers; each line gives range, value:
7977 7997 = 210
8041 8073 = 204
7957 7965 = 207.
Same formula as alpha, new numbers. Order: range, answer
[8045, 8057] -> 196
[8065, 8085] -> 197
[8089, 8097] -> 196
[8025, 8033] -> 197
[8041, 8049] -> 200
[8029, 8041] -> 201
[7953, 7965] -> 203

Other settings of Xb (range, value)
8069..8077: 197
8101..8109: 199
